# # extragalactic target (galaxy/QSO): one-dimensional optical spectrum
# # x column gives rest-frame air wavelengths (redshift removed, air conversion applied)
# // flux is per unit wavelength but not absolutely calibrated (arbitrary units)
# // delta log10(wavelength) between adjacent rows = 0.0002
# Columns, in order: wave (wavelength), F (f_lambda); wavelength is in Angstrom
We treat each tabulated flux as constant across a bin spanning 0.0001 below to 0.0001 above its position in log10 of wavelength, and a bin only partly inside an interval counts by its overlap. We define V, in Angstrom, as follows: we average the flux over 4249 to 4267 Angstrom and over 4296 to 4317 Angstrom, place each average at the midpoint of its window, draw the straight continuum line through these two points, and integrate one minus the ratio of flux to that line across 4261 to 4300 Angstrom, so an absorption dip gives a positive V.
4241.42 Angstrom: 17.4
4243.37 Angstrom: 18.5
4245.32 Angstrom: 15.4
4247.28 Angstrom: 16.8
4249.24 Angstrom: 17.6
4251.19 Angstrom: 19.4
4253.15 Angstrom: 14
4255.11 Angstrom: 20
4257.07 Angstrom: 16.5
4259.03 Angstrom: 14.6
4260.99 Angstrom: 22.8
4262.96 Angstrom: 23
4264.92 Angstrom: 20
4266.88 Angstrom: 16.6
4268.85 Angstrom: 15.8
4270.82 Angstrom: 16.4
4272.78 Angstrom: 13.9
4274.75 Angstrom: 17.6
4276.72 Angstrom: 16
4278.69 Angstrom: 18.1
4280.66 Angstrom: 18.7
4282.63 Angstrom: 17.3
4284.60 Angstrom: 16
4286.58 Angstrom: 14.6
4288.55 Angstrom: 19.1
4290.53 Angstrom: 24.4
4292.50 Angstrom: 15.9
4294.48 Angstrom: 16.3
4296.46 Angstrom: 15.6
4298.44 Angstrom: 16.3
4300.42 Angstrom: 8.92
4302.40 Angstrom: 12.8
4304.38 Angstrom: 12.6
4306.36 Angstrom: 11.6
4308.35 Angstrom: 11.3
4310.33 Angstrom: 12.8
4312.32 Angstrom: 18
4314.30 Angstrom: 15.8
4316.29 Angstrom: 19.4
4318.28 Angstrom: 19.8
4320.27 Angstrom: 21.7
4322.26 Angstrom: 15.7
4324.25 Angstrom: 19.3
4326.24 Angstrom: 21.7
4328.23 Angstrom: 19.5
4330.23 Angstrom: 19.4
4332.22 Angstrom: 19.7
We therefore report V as -2.4 Angstrom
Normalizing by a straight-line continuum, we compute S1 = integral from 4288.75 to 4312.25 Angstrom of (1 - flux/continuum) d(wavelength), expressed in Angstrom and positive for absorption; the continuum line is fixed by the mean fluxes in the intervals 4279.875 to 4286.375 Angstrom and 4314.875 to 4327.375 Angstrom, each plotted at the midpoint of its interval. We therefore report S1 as 4.3 Angstrom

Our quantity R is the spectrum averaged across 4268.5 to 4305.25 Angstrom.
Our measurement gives 16.1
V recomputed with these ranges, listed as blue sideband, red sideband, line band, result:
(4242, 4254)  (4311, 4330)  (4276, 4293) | 0.1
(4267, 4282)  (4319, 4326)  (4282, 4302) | 1.4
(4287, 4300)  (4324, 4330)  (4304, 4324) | 3.2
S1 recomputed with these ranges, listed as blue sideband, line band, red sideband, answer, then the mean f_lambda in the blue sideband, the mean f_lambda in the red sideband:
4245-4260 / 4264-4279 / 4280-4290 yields 0.4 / 16.8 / 17.4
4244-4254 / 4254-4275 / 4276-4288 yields -1.4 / 16.7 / 16.9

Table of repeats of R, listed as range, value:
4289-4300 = 17.3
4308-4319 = 16.4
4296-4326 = 15.6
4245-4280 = 17.5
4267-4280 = 16.4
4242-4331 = 17.1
